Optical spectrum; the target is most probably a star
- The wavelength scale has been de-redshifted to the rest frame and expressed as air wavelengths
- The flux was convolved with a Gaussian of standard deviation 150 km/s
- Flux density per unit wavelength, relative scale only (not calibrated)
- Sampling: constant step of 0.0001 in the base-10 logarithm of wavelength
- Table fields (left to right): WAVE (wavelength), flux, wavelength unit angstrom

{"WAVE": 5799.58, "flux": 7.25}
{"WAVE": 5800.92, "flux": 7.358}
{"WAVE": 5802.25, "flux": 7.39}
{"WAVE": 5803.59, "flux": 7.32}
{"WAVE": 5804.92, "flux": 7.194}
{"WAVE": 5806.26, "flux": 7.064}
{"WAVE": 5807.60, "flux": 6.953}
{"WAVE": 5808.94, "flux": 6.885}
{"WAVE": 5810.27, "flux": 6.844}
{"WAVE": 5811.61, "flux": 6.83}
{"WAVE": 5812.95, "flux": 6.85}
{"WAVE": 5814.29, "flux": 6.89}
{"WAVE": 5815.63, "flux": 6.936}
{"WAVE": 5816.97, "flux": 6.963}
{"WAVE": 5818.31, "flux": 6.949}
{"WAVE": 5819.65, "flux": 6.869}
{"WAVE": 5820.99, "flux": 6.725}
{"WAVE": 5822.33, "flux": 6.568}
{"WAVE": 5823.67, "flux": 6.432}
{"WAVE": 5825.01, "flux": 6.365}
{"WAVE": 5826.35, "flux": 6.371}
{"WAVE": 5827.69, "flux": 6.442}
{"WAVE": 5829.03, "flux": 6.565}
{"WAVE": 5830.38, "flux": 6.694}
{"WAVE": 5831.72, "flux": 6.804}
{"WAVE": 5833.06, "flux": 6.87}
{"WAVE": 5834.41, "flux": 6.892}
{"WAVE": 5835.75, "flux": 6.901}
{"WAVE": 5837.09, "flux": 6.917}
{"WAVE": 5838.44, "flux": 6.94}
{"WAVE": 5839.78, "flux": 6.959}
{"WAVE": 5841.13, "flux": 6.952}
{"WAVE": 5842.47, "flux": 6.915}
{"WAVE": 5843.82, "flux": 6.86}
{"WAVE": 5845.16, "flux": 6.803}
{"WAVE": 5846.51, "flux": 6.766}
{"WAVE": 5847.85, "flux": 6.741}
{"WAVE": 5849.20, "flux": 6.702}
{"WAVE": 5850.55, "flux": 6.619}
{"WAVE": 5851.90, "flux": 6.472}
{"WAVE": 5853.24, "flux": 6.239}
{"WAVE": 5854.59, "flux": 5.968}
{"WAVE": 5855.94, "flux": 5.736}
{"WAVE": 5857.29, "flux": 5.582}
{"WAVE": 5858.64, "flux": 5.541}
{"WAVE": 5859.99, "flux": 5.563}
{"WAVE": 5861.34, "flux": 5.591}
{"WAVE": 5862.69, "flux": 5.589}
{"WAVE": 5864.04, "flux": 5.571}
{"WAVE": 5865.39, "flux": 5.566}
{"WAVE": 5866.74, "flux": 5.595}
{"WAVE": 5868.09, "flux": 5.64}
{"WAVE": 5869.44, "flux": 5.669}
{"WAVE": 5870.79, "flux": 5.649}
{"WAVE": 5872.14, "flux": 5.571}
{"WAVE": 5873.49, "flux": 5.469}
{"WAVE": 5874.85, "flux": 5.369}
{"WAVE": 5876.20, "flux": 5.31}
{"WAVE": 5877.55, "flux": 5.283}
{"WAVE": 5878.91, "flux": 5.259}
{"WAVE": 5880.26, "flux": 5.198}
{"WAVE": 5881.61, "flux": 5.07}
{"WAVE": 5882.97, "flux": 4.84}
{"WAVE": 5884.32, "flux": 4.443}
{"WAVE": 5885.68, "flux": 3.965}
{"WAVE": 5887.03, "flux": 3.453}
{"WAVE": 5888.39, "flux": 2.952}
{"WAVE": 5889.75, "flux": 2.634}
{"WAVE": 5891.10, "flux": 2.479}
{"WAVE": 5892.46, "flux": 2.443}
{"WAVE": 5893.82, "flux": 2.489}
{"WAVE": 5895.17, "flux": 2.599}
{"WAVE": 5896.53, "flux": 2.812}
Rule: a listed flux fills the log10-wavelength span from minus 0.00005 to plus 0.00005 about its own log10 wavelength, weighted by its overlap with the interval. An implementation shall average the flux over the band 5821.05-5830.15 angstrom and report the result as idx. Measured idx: 6.49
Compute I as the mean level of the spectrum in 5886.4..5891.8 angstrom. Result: 2.87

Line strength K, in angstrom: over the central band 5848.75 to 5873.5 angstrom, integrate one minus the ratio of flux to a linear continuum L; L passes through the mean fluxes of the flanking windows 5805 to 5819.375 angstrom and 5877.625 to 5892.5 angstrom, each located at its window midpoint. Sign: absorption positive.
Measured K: -4.2 angstrom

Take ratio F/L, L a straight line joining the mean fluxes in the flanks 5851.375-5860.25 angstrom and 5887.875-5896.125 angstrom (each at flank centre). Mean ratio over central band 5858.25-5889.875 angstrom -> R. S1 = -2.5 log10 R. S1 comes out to -0.21 mag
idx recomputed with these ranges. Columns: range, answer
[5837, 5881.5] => 5.99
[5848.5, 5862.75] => 5.98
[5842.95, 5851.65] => 6.73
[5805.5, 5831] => 6.75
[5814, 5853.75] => 6.74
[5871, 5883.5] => 5.28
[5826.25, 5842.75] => 6.8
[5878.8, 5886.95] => 4.67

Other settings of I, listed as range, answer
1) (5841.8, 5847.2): 6.84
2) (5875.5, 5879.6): 5.29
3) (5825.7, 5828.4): 6.42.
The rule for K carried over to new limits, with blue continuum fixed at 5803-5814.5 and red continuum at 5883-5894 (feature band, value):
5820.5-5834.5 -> -1.2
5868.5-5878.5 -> -3.9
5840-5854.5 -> -4.2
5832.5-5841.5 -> -2.0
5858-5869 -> -2.9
